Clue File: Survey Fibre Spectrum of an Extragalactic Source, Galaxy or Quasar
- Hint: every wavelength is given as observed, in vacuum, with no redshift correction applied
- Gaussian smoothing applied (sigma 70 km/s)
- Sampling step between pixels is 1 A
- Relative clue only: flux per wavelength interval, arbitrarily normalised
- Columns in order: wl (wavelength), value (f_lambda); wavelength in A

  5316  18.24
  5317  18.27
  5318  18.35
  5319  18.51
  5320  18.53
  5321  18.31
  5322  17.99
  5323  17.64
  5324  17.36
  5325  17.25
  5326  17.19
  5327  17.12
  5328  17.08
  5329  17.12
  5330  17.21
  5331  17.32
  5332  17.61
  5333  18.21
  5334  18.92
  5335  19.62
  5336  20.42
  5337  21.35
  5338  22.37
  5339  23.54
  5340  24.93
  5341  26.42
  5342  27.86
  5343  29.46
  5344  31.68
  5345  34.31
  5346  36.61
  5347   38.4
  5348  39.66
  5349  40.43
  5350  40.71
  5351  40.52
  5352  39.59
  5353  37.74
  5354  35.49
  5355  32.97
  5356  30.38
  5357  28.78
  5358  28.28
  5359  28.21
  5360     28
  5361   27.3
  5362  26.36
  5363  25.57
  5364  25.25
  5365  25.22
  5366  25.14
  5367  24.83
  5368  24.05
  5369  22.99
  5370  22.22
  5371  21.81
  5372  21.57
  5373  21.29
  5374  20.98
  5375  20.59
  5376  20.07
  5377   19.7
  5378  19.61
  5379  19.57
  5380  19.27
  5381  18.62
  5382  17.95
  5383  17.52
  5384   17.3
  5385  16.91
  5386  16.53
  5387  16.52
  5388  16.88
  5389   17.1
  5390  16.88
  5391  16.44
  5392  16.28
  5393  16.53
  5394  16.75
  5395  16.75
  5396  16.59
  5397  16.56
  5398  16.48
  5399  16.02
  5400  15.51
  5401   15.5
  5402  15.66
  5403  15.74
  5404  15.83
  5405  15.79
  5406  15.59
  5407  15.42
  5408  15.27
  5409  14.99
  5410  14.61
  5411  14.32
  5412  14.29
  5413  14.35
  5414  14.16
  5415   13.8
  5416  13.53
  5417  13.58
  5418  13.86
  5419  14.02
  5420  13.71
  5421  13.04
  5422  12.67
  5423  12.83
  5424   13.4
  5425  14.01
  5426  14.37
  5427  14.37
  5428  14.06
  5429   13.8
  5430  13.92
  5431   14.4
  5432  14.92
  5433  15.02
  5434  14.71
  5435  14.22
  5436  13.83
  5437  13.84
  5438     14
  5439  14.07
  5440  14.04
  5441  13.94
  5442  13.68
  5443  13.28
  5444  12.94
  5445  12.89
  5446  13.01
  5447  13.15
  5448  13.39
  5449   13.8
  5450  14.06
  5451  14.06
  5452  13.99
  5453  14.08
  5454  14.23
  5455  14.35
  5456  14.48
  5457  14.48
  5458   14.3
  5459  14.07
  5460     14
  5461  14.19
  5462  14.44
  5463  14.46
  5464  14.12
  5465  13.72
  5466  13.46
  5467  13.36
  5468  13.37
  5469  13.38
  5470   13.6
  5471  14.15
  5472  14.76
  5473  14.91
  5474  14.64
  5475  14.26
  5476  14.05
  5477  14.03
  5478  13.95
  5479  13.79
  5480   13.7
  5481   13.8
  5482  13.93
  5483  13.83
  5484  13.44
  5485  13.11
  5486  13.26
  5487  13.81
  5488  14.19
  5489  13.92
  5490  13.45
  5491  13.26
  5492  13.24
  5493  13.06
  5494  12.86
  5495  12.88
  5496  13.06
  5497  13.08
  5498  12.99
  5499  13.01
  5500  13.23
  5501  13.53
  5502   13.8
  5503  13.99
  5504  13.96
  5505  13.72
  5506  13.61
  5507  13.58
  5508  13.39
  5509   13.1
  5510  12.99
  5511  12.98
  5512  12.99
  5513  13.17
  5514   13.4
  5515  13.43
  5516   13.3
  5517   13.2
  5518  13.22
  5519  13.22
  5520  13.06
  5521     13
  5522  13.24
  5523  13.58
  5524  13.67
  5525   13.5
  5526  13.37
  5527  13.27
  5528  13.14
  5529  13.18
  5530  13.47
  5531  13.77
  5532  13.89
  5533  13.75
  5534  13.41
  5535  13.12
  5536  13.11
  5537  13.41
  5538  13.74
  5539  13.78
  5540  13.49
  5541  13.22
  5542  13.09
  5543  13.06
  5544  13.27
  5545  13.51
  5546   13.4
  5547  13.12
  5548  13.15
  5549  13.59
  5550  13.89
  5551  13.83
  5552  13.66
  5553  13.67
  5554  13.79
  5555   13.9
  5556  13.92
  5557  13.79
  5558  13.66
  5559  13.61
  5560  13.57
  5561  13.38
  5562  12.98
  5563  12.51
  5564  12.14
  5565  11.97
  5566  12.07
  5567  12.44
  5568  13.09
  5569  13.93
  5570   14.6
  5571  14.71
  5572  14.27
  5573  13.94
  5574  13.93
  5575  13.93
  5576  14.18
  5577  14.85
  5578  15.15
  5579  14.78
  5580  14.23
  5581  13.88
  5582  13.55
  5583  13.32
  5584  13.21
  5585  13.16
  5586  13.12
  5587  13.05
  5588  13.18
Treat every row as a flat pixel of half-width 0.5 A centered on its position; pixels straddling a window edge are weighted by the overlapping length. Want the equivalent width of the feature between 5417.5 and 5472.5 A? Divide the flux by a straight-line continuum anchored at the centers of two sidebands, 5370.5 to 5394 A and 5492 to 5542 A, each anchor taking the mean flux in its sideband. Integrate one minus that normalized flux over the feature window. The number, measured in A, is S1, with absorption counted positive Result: 7.4 A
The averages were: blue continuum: 18.5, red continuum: 13.3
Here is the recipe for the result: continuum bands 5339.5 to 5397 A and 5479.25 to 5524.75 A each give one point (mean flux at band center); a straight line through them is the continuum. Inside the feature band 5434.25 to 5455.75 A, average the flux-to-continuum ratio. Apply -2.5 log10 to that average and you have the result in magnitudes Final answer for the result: 0.31 mag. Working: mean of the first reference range 24.9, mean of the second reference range 13.4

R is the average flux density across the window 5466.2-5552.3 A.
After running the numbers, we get 13.5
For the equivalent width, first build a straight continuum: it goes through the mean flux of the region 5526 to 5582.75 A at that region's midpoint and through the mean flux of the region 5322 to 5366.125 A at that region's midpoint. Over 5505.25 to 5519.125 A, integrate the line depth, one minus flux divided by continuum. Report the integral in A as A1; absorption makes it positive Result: 2.5 A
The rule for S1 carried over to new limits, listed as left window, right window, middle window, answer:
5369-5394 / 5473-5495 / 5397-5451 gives 7.7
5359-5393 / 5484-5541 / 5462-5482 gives 2.1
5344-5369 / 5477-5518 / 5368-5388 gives 6.5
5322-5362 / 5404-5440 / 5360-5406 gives 2.5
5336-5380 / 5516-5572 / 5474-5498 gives 5.8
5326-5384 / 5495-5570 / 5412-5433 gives 7.0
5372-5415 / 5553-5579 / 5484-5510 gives 2.7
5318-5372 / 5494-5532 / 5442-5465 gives 4.9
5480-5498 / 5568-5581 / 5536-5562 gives 1.0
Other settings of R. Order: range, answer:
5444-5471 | 13.9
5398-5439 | 14.4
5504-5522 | 13.3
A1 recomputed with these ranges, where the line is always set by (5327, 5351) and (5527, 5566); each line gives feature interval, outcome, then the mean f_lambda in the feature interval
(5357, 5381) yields 1.0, 23.4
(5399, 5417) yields 5.8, 15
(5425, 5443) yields 5.5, 14.2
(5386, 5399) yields 3.6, 16.6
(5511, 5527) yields 1.9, 13.3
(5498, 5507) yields 1.4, 13.6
